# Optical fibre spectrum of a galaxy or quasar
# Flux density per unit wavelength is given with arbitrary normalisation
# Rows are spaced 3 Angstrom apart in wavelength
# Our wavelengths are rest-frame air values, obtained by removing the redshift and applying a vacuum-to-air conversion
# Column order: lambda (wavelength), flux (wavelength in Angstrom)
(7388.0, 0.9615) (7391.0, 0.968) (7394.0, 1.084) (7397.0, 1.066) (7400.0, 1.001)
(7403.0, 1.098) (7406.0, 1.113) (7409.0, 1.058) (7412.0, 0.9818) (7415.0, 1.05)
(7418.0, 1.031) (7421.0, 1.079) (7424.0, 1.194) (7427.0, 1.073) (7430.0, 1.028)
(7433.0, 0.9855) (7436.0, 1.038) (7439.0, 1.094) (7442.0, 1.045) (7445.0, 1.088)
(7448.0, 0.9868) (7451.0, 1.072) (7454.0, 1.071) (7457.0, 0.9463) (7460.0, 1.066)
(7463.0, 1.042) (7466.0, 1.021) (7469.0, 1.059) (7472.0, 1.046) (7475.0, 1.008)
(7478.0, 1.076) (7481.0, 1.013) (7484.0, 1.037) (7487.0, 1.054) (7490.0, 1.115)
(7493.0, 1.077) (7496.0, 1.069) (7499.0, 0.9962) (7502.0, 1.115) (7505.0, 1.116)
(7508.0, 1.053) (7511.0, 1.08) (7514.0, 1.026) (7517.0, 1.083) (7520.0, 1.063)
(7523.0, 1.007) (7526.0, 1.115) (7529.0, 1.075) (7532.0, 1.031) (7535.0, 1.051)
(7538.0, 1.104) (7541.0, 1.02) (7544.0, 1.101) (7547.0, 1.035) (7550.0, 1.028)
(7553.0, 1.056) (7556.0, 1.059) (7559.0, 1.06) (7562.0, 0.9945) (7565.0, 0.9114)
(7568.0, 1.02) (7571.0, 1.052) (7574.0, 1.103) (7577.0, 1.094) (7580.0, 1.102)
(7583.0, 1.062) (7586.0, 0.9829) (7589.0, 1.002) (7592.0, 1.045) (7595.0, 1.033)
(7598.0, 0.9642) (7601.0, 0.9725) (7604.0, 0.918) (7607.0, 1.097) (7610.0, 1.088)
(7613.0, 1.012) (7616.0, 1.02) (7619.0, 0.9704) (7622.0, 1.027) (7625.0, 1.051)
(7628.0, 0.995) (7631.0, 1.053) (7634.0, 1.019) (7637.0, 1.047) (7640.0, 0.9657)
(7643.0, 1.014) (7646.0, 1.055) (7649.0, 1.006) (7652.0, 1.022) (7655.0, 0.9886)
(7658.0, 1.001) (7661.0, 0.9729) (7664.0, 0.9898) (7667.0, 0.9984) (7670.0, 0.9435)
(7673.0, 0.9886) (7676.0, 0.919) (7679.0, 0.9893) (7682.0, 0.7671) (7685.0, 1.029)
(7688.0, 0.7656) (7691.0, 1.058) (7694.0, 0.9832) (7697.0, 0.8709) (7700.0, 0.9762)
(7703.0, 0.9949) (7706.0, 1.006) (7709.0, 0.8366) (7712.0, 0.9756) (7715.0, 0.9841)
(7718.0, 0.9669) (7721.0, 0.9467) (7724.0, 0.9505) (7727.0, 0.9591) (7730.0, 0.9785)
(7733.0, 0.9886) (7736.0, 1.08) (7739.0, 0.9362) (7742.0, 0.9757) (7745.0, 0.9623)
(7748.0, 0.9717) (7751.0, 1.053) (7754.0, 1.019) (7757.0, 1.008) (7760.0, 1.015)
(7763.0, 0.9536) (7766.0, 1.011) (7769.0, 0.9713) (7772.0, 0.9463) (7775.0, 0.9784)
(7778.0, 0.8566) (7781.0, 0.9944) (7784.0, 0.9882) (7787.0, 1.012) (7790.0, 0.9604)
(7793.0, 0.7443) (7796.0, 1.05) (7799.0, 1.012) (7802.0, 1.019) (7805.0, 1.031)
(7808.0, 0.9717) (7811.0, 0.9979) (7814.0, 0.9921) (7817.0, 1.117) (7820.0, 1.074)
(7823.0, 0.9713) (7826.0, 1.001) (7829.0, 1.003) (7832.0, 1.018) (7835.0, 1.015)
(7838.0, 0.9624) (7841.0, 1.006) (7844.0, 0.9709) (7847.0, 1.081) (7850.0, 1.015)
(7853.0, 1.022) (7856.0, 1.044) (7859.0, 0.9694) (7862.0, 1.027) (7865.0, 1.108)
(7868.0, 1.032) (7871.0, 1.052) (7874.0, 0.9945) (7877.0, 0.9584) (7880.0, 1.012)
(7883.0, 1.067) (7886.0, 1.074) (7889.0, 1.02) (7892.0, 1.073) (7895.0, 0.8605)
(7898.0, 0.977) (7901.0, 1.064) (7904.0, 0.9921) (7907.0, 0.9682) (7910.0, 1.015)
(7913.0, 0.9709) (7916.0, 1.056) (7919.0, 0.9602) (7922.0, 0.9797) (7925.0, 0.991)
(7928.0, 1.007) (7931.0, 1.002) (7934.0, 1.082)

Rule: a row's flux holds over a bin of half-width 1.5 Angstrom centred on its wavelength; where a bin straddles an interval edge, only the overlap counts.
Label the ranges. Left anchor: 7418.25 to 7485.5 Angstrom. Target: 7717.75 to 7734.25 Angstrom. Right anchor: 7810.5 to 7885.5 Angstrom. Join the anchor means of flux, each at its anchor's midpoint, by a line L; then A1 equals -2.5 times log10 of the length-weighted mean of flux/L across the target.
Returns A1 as 0.07 mag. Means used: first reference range 1.05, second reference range 1.02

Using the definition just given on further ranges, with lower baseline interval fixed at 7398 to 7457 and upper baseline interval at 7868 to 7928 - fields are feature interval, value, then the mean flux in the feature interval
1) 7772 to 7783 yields 0.080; 0.946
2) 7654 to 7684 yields 0.080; 0.956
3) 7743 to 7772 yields 0.029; 0.993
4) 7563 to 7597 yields 0.003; 1.04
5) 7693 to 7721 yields 0.078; 0.954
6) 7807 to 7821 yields -0.018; 1.03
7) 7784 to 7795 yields 0.104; 0.923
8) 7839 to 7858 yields -0.010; 1.02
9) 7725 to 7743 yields 0.040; 0.986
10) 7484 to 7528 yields -0.023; 1.07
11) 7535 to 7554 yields -0.015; 1.06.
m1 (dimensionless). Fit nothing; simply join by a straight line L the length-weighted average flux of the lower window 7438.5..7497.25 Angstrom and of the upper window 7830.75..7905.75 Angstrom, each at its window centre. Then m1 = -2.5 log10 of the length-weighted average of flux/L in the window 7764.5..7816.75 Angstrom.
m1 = 0.05 mag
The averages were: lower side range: 1.05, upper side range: 1.02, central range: 0.976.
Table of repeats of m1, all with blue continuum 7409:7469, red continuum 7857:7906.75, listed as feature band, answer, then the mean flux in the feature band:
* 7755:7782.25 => 0.058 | 0.971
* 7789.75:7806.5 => 0.057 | 0.97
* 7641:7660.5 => 0.023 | 1.01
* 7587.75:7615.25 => 0.023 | 1.01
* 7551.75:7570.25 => 0.022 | 1.02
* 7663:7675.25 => 0.060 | 0.976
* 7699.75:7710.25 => 0.083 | 0.953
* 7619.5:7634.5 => 0.009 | 1.03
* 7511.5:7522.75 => -0.012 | 1.05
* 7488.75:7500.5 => -0.020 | 1.06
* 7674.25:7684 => 0.146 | 0.901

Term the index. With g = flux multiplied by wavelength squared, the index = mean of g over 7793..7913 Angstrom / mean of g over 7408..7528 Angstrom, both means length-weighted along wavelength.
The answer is 1.1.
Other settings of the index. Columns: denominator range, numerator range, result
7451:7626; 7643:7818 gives 0.98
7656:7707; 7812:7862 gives 1.11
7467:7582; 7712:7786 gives 0.98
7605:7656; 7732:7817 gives 1.00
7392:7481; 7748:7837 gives 1.04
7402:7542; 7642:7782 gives 0.98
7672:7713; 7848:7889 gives 1.15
